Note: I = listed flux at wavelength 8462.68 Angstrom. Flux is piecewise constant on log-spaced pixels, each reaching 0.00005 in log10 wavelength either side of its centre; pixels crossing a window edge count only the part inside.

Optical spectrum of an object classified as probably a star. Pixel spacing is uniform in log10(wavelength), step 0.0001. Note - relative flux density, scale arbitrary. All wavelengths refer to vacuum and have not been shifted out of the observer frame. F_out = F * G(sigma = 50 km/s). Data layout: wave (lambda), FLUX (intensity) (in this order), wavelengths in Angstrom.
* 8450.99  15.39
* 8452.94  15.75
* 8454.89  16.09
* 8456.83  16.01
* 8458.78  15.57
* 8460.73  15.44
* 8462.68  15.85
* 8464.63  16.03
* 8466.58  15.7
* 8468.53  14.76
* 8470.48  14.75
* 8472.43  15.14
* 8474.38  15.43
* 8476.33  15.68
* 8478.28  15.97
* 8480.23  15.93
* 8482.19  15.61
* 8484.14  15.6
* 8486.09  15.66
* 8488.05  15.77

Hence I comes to 15.85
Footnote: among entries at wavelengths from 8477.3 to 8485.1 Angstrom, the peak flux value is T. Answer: 15.97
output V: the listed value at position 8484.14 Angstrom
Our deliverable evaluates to 15.6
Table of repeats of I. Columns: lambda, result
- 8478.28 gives 15.97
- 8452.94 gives 15.75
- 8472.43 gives 15.14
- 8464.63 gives 16.03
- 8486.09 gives 15.66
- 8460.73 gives 15.44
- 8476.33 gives 15.68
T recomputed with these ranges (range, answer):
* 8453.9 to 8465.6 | 16.09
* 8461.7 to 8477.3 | 16.03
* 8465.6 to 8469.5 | 15.7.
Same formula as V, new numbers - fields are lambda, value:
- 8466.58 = 15.7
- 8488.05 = 15.77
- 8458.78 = 15.57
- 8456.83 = 16.01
